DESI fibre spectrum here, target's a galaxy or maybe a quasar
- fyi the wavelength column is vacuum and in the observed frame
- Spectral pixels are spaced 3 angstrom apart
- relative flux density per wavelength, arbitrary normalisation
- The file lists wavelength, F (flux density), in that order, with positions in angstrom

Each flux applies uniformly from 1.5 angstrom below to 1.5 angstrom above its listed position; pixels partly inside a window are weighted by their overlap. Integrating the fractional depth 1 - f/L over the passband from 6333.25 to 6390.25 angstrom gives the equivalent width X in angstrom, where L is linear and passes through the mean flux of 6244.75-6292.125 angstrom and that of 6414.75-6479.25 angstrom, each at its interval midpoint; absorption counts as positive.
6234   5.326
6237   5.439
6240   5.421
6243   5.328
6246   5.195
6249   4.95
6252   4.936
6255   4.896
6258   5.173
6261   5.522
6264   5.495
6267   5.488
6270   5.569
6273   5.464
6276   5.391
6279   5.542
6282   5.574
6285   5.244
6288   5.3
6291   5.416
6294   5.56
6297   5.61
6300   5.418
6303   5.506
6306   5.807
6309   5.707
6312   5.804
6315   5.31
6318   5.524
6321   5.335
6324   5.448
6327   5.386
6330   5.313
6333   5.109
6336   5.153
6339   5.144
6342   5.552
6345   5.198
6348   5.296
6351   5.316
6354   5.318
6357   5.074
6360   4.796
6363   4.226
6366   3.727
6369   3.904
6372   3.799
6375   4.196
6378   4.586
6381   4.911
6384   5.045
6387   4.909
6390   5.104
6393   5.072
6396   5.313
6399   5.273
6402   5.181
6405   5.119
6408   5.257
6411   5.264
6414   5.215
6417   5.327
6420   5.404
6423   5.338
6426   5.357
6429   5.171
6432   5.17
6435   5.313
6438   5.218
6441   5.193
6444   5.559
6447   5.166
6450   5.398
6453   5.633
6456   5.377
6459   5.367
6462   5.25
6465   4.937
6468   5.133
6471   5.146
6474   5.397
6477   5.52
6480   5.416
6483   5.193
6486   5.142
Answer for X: 5.5 angstrom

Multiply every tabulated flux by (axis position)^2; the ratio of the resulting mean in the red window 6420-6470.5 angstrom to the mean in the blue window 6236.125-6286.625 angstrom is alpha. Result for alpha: 1.05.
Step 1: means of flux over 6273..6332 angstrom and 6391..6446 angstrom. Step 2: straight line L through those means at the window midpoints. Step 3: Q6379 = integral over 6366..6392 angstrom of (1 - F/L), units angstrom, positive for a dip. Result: 4.0 angstrom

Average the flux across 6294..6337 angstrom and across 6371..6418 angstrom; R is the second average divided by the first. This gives 0.9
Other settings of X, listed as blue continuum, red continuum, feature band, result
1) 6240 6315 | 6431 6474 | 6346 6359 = 0.3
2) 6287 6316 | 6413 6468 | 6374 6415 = 2.6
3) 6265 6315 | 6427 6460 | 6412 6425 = 0.1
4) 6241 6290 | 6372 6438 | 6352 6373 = 2.9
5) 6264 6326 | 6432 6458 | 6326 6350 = 0.8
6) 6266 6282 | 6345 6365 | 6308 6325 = -0.9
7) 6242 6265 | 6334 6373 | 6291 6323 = -3.6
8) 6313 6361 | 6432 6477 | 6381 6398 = 0.7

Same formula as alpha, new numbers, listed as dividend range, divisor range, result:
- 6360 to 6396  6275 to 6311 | 0.85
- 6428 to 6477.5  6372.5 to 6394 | 1.13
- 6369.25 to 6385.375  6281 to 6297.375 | 0.84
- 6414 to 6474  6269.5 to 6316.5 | 1.01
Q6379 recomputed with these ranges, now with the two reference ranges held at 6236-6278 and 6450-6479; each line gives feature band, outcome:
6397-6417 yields 0.3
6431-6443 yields 0.2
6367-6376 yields 2.3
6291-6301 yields -0.4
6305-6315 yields -0.7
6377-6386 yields 0.8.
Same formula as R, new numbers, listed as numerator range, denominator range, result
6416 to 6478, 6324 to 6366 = 1.04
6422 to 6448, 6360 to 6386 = 1.22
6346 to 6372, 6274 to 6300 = 0.86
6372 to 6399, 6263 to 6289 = 0.89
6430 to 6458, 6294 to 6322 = 0.96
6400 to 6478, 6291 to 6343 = 0.97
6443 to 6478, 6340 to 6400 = 1.10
